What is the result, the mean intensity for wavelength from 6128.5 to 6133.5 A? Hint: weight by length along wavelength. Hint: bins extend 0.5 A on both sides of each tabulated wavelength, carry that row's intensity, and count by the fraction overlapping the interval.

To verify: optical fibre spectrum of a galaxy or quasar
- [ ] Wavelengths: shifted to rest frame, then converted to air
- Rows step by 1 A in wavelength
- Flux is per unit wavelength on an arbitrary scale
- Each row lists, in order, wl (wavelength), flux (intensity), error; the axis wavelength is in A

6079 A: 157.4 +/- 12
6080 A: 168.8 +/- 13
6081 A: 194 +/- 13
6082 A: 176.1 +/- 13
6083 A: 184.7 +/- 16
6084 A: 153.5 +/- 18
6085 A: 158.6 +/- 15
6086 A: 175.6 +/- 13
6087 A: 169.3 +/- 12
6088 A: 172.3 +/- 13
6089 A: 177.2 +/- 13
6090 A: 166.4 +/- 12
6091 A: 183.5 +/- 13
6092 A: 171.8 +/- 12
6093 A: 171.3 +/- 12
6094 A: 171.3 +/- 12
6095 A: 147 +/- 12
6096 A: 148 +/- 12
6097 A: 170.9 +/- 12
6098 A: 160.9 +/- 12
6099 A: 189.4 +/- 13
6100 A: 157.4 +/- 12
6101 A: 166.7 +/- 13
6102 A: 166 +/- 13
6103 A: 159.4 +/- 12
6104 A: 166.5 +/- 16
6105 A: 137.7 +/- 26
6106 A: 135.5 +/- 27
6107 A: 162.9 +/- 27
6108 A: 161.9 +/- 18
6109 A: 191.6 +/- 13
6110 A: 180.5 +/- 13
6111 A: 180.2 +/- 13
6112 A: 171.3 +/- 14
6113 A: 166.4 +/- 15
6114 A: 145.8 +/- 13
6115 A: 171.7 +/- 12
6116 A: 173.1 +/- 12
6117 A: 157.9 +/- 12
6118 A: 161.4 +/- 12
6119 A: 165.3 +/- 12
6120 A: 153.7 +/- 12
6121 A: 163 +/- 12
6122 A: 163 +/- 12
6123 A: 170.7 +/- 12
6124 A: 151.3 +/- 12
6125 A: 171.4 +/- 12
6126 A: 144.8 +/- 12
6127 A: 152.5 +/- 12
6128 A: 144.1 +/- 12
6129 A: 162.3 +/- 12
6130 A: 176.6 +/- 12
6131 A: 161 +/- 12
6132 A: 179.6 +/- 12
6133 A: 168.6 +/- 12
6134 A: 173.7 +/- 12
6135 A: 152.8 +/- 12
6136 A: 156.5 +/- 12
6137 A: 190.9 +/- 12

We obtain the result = 170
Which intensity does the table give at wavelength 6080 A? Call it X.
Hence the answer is 168.8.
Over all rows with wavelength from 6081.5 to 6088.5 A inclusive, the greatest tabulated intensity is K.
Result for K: 184.7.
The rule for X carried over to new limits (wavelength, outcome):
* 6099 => 189.4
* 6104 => 166.5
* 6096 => 148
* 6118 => 161.4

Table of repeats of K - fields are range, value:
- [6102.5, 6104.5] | 166.5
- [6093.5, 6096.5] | 171.3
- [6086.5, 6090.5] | 177.2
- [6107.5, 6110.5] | 191.6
